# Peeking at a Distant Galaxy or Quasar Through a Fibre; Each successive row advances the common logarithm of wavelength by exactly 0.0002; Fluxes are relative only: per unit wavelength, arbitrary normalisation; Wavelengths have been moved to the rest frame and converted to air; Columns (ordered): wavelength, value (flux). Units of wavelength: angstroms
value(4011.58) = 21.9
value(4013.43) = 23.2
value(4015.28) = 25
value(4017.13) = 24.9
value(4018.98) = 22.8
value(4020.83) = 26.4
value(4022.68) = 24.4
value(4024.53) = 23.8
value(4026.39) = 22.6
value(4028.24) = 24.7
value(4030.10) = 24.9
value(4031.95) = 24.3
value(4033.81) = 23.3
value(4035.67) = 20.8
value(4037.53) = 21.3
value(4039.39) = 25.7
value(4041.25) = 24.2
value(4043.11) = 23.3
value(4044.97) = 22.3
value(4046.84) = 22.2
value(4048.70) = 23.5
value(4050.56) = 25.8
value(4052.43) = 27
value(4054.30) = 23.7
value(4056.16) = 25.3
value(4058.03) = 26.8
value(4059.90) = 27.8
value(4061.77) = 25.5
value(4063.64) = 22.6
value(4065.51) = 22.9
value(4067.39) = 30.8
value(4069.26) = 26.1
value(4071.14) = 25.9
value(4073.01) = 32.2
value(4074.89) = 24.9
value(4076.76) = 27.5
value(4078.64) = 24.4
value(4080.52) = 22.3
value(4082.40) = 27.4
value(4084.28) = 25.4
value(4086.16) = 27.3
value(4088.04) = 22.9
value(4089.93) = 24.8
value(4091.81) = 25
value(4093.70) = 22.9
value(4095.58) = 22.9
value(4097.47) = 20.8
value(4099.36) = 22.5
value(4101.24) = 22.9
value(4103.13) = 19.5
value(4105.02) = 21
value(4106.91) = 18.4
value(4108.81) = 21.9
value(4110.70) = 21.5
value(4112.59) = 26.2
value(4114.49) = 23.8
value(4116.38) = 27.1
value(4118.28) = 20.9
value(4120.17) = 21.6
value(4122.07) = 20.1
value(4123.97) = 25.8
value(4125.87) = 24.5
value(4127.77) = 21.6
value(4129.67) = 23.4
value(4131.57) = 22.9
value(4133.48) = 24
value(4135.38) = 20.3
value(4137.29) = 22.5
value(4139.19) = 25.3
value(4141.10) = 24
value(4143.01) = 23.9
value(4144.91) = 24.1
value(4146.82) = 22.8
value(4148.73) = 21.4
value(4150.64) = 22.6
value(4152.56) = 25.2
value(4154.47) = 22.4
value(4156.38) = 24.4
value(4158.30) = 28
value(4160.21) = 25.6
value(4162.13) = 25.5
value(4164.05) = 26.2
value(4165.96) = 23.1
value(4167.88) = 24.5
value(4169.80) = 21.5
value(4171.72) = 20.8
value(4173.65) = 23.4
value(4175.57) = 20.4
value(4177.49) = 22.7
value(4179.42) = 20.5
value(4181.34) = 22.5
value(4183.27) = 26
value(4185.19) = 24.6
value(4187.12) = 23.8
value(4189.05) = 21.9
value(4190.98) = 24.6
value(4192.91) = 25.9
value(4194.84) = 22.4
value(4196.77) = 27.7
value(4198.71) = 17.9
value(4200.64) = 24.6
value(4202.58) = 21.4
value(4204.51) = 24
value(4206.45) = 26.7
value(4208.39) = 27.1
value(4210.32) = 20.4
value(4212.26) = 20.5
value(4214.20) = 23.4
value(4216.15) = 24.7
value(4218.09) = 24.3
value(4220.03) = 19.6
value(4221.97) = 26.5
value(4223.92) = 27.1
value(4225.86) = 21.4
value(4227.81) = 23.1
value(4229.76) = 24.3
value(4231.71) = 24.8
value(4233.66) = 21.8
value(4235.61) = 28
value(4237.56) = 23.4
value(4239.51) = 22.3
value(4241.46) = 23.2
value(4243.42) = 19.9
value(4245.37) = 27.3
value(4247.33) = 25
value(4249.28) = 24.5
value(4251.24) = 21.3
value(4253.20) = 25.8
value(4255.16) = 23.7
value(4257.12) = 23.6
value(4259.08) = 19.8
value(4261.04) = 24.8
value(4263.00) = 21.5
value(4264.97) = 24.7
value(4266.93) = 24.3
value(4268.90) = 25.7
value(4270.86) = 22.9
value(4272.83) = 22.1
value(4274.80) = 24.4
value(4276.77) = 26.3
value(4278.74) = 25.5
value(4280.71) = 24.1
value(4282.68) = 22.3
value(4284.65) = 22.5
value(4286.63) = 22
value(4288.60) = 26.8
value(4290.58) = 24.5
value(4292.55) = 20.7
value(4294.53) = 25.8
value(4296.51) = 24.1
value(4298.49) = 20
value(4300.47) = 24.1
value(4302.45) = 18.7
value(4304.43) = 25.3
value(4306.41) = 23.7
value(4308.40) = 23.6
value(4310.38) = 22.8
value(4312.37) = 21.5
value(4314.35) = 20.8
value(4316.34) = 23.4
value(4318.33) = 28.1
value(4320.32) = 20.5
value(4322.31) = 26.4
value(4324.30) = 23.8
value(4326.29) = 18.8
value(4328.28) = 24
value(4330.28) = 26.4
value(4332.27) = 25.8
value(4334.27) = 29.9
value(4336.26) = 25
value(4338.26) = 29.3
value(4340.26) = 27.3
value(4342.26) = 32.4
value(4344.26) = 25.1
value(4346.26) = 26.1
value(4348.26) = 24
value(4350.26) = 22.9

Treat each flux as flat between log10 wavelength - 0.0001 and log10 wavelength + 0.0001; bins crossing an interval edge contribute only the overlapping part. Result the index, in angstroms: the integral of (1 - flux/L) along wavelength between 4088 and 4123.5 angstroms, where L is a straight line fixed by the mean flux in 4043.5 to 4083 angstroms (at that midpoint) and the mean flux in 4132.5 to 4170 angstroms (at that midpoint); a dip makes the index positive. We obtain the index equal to 3.2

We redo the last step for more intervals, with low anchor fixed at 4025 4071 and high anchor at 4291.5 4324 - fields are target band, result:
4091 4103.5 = 0.91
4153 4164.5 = -0.67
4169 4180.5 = 1.09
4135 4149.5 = 0.50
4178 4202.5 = 0.31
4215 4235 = -0.24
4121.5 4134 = 0.42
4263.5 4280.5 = -0.79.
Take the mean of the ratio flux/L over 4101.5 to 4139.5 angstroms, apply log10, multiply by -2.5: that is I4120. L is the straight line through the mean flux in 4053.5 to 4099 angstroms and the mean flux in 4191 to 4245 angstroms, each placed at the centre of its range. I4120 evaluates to 0.101 mag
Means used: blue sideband 25.3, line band 22.6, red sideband 23.6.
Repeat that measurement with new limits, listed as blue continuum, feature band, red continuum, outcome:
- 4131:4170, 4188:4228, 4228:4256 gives 0.01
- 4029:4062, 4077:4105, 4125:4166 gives 0.02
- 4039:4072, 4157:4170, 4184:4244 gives -0.04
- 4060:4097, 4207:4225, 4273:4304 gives 0.02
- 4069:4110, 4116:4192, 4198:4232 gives 0.01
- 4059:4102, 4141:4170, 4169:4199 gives -0.02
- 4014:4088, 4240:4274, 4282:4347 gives 0.04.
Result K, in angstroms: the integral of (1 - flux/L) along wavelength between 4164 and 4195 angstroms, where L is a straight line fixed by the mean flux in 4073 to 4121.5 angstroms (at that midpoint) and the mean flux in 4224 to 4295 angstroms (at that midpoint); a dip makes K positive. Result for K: 0.66 angstroms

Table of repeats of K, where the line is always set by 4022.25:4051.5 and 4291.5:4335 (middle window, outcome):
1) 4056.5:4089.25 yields -3.4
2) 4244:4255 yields -0.5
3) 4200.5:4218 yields -0.1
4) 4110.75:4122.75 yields 0.2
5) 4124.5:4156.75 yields 0.4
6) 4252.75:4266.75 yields 0.1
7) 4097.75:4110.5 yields 1.4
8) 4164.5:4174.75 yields 0.3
